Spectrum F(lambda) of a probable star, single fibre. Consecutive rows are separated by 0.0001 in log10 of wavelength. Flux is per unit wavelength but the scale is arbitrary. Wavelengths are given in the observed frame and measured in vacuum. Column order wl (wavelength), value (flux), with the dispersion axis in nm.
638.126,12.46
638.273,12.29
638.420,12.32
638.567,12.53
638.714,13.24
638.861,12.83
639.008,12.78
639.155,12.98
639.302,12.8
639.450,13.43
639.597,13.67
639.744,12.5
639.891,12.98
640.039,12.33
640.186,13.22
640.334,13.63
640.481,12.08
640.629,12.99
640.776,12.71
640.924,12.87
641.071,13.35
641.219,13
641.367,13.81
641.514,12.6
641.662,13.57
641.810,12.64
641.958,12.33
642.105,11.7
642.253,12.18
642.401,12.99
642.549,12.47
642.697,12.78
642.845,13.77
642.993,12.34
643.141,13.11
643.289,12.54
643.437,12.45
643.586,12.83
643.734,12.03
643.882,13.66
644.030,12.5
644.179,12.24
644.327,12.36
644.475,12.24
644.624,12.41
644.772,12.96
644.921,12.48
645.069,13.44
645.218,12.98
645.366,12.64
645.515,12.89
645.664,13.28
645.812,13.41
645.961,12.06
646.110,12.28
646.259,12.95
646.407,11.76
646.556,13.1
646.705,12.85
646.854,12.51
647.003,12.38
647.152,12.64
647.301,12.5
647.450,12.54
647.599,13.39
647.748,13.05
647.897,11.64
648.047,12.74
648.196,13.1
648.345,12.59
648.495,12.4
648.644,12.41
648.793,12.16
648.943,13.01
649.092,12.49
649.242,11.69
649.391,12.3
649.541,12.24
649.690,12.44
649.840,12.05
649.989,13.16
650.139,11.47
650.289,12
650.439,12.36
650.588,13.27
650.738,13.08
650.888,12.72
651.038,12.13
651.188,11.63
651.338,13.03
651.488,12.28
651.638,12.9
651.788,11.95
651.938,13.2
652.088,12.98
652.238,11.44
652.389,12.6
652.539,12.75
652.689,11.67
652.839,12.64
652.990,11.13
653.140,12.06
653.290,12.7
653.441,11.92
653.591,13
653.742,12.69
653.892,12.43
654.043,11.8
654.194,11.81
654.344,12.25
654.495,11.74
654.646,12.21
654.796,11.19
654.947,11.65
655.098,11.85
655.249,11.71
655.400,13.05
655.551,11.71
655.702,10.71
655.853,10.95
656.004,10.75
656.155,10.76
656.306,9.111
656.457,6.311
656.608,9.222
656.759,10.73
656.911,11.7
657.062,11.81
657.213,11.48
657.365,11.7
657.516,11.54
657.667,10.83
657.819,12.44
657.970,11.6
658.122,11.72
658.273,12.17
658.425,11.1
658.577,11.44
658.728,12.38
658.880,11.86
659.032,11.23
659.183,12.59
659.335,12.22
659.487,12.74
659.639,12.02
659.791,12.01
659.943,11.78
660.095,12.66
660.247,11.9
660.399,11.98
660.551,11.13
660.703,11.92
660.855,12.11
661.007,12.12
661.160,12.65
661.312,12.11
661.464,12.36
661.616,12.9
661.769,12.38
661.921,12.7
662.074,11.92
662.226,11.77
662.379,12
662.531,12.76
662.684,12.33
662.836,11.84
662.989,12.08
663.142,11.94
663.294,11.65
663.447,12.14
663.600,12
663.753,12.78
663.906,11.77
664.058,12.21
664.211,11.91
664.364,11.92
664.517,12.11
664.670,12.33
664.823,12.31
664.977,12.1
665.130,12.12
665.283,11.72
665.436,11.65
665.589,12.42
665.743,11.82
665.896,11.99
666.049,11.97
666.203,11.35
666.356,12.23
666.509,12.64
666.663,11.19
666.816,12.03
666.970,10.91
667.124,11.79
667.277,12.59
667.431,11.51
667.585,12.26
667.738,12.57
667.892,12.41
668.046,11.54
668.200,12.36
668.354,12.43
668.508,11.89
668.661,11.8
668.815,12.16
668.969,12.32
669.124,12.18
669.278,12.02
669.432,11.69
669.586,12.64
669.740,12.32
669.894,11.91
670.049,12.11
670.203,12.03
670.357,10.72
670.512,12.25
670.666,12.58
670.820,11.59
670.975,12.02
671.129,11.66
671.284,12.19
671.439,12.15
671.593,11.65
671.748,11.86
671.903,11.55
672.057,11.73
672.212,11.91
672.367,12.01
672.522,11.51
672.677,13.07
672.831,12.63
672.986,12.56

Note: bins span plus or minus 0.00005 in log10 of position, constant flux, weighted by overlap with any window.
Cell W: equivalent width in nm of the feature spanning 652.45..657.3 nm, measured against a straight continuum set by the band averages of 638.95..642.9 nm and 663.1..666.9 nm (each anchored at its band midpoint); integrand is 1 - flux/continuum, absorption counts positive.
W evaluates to 0.35 nm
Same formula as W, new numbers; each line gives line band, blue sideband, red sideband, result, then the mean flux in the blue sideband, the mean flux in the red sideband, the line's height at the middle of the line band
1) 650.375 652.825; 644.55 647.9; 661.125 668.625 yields 0.01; 12.7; 12.1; 12.5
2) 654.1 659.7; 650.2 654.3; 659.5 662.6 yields 0.39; 12.4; 12.2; 12.3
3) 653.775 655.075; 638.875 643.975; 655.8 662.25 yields 0.00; 12.9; 11.6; 11.9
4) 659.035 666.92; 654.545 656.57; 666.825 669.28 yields -0.35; 10.9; 12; 11.6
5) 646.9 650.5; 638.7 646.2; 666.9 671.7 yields 0.05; 12.8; 12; 12.6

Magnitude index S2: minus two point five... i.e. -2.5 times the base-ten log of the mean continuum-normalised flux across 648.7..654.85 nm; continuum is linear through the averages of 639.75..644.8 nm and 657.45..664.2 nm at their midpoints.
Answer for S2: 0.01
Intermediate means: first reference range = 12.7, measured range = 12.3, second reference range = 12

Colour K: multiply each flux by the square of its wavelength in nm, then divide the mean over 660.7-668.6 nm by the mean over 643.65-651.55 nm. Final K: 1.0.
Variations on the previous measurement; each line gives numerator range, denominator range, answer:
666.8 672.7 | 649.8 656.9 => 1.06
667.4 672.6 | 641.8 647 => 1.02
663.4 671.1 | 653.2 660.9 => 1.07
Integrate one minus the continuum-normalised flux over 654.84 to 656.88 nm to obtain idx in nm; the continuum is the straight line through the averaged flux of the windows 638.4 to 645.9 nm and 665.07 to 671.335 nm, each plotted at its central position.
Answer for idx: 0.28 nm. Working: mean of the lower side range 12.8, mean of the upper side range 12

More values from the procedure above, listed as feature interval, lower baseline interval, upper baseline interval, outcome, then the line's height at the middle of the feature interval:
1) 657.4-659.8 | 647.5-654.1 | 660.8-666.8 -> 0.07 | 12.2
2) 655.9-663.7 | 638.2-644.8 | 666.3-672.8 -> 0.36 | 12.3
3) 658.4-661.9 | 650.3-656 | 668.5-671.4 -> 0.00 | 12.1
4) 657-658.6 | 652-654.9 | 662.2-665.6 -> 0.07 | 12.1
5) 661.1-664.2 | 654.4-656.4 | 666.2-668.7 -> -0.13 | 11.7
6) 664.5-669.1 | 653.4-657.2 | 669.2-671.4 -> -0.07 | 11.8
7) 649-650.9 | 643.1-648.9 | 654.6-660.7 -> -0.02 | 12.2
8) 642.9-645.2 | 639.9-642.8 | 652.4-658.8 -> -0.02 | 12.6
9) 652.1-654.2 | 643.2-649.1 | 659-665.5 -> 0.03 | 12.4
